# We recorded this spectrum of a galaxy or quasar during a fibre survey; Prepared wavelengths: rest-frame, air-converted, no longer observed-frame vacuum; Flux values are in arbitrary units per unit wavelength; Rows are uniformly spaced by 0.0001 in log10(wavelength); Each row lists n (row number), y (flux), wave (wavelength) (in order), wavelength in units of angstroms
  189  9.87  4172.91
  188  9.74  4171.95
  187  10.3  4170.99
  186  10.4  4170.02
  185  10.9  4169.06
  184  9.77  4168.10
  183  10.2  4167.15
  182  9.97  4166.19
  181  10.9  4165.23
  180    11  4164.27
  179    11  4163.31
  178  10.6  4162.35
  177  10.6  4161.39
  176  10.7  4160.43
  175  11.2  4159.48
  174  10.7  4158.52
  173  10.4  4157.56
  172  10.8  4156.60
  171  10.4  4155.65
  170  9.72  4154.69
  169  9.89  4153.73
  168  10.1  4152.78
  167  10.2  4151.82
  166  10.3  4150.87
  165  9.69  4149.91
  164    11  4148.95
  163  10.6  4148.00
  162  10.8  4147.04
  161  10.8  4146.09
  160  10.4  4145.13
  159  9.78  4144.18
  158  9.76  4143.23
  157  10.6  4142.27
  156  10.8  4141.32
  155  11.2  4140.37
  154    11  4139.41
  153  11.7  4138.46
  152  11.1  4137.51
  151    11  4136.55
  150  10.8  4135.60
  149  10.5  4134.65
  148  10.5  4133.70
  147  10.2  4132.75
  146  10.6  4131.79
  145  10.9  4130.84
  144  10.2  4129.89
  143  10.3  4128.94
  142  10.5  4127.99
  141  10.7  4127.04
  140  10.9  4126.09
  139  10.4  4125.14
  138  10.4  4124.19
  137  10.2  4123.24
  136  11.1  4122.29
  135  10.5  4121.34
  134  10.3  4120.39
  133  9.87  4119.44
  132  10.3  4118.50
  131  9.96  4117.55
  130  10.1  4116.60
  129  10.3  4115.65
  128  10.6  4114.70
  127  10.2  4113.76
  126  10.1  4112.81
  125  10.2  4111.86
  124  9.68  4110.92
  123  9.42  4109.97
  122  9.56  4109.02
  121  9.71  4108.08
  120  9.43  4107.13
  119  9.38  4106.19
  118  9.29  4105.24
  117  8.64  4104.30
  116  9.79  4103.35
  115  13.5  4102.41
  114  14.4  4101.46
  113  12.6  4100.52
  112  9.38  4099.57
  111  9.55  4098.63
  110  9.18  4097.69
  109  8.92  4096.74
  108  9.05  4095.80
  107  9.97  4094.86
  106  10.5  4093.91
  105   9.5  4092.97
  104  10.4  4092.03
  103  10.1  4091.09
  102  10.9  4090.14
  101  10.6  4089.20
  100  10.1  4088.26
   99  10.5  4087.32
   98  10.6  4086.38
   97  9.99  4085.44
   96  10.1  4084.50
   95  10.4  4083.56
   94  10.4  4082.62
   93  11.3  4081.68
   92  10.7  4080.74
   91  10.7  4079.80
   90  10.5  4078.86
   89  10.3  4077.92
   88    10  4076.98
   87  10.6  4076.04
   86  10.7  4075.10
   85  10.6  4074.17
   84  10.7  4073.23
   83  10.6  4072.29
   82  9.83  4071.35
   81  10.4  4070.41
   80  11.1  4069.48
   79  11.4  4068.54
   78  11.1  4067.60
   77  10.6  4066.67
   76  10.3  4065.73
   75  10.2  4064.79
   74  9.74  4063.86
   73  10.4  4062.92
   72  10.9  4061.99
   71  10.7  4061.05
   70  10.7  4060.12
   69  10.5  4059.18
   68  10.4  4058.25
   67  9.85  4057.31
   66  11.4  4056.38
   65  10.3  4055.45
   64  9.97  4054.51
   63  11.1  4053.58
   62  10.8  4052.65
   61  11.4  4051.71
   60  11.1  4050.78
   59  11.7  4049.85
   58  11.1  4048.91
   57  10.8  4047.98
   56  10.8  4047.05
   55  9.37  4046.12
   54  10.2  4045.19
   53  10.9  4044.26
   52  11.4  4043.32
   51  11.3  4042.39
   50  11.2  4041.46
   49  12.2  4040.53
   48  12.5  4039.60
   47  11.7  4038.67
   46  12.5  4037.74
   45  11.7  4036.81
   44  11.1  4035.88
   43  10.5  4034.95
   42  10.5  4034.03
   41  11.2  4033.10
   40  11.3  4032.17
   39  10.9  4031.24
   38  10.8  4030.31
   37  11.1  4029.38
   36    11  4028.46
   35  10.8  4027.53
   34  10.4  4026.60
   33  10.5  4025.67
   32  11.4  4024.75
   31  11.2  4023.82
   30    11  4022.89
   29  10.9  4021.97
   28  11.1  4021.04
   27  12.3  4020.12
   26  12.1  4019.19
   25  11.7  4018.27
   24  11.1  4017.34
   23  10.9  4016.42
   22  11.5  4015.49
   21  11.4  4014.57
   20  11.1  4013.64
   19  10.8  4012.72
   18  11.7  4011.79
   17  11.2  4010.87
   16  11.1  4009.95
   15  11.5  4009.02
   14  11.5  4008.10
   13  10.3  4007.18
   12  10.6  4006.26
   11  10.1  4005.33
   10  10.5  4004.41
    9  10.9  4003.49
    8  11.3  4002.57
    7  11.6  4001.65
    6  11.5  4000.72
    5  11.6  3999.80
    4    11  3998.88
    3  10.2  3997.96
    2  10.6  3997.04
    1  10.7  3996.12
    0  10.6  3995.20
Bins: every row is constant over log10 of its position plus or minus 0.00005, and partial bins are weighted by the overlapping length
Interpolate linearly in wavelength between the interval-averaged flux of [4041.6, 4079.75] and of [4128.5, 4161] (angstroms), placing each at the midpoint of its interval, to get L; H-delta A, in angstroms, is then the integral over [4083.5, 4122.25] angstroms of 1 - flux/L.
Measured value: 1.5 angstroms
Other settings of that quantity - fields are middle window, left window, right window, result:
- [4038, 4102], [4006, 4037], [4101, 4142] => 1.0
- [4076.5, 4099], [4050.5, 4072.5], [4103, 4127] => 0.3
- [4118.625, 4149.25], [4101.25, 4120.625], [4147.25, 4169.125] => -0.9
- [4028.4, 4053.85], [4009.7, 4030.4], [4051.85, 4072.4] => -0.6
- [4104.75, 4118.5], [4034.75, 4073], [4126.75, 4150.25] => 1.1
